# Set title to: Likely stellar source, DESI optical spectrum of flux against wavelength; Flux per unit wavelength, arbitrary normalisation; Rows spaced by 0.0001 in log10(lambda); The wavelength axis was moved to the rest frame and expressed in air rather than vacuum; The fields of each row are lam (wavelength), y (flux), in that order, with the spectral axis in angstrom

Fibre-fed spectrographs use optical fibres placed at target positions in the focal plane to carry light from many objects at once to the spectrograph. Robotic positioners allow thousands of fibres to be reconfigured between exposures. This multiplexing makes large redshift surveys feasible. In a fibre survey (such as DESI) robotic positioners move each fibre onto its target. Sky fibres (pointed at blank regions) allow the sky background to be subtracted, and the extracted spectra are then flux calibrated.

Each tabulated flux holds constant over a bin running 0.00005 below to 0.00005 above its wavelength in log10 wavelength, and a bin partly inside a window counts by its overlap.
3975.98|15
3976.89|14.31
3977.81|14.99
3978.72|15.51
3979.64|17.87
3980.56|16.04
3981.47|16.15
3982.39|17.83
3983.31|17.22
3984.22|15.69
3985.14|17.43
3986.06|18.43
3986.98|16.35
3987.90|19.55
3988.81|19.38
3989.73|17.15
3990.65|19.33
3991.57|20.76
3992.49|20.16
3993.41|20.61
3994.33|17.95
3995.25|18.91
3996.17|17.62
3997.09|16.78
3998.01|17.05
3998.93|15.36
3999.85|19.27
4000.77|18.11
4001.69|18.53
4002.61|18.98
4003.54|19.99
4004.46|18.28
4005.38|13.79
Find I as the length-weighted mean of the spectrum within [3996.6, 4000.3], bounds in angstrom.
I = 17.1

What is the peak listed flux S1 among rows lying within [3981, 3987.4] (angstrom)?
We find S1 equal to 18.43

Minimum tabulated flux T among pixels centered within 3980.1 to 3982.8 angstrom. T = 16.04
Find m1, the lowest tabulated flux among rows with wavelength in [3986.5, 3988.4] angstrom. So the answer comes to 16.35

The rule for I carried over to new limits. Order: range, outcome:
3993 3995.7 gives 19.1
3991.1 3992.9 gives 20.4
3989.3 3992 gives 19.1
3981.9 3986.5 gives 17.3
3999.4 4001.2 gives 18.7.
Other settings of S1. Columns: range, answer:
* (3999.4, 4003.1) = 19.27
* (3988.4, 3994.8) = 20.76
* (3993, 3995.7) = 20.61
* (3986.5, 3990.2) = 19.55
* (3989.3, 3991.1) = 19.33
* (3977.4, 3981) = 17.87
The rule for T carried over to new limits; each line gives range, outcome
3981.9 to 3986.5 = 15.69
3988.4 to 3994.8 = 17.15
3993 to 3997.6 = 16.78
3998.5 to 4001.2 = 15.36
